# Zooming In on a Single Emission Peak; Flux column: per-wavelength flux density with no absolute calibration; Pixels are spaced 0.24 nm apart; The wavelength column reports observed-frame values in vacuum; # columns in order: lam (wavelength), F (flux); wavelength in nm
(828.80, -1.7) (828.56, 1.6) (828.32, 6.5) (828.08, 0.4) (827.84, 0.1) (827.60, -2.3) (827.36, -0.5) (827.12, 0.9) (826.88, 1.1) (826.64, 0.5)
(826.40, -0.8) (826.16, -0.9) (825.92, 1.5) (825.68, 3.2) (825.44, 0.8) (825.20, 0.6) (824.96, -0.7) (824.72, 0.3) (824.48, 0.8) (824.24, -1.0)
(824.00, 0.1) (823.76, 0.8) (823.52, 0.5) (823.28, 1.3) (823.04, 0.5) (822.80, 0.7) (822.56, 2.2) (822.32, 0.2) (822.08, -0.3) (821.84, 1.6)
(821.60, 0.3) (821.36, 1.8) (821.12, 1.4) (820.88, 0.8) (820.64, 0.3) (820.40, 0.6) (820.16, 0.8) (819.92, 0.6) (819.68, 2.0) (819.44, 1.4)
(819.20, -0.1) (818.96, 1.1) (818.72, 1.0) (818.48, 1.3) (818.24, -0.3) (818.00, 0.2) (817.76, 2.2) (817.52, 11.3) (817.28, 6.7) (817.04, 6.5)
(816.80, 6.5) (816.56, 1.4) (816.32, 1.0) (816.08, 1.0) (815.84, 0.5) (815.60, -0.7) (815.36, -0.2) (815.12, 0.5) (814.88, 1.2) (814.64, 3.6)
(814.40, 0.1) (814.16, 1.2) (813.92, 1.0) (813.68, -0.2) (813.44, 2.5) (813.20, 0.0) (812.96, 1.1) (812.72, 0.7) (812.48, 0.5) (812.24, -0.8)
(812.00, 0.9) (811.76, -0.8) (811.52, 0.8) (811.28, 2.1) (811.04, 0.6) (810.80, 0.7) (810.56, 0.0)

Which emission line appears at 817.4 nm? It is [O II]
